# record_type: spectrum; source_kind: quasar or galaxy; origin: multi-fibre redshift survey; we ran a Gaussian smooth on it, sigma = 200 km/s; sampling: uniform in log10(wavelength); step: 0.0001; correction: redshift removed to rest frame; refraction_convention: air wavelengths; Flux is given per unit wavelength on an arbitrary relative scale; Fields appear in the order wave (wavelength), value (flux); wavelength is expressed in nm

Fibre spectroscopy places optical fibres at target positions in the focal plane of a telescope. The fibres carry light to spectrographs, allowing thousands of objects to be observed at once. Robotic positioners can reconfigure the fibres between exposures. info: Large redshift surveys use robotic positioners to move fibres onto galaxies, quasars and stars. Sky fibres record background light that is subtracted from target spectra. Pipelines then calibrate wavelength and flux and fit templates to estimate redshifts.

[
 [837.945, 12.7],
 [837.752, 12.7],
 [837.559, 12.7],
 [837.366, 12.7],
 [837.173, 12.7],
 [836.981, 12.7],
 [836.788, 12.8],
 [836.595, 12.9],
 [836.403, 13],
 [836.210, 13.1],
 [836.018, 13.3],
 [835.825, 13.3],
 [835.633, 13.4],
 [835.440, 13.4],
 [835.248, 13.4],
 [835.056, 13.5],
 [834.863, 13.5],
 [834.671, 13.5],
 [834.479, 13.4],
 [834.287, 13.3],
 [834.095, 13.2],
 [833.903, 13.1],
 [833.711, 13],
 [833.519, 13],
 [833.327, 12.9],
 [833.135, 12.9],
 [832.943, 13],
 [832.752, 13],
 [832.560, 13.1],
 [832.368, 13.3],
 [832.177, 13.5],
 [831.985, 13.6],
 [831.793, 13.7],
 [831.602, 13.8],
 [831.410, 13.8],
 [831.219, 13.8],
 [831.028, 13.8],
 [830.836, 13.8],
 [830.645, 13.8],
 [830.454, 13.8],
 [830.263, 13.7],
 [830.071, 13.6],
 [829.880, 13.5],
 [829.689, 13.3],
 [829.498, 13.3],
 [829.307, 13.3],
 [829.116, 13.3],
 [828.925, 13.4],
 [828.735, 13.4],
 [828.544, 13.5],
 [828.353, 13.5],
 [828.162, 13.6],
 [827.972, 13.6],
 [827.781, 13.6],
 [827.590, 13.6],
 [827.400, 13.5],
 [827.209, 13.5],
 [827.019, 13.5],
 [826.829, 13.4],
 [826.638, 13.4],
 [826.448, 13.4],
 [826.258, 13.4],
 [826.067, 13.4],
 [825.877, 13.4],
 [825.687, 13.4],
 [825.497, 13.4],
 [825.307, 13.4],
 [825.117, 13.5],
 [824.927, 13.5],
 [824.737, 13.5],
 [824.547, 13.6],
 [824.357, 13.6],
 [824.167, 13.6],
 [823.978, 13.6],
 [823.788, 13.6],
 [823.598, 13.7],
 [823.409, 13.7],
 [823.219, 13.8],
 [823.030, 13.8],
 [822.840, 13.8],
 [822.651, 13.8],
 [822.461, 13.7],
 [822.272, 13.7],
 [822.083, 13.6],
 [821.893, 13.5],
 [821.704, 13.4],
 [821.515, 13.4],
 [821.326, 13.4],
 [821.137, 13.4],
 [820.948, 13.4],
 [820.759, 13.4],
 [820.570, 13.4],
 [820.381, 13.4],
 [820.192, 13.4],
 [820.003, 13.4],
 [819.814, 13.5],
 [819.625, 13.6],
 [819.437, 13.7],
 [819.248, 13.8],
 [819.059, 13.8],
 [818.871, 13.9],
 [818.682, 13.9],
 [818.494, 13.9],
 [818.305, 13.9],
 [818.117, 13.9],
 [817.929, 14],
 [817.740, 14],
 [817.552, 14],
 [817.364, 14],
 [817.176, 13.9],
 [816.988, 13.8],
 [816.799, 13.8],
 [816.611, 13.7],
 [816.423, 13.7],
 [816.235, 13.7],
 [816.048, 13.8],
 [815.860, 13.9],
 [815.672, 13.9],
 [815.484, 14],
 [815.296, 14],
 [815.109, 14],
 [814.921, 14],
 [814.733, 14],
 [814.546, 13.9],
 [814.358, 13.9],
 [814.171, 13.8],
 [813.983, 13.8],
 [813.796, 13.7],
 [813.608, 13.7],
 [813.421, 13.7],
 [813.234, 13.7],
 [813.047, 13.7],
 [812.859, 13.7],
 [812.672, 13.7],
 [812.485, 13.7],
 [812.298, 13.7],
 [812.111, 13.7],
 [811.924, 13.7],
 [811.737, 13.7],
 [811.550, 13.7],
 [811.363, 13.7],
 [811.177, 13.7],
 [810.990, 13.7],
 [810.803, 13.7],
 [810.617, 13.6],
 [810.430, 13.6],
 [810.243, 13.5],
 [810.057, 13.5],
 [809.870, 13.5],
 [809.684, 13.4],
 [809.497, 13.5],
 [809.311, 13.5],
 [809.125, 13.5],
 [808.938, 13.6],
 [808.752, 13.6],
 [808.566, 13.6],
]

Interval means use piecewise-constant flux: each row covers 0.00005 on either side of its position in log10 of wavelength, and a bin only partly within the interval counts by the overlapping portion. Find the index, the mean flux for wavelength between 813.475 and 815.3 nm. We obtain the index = 13.9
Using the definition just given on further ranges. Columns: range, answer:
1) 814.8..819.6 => 13.9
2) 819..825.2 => 13.6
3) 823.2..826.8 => 13.5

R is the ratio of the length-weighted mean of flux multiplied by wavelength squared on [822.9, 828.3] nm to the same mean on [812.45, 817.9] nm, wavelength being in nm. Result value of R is 1.00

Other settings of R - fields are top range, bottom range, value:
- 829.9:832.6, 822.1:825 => 1.02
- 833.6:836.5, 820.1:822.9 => 1.02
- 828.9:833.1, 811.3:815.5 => 1.02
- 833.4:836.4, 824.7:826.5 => 1.01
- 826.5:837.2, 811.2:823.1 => 1.01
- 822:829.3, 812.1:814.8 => 1.01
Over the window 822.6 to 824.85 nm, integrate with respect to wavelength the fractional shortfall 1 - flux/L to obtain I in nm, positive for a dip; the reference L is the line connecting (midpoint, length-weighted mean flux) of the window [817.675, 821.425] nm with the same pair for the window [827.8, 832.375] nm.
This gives -0.008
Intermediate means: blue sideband 13.6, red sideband 13.6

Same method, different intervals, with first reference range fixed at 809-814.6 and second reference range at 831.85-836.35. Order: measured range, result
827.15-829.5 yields -0.02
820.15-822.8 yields 0.00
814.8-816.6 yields -0.04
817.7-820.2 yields -0.05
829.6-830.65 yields -0.02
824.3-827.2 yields -0.01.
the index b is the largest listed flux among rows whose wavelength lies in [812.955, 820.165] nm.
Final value 14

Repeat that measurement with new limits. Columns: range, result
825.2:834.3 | 13.8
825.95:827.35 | 13.5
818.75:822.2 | 13.9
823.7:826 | 13.6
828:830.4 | 13.7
